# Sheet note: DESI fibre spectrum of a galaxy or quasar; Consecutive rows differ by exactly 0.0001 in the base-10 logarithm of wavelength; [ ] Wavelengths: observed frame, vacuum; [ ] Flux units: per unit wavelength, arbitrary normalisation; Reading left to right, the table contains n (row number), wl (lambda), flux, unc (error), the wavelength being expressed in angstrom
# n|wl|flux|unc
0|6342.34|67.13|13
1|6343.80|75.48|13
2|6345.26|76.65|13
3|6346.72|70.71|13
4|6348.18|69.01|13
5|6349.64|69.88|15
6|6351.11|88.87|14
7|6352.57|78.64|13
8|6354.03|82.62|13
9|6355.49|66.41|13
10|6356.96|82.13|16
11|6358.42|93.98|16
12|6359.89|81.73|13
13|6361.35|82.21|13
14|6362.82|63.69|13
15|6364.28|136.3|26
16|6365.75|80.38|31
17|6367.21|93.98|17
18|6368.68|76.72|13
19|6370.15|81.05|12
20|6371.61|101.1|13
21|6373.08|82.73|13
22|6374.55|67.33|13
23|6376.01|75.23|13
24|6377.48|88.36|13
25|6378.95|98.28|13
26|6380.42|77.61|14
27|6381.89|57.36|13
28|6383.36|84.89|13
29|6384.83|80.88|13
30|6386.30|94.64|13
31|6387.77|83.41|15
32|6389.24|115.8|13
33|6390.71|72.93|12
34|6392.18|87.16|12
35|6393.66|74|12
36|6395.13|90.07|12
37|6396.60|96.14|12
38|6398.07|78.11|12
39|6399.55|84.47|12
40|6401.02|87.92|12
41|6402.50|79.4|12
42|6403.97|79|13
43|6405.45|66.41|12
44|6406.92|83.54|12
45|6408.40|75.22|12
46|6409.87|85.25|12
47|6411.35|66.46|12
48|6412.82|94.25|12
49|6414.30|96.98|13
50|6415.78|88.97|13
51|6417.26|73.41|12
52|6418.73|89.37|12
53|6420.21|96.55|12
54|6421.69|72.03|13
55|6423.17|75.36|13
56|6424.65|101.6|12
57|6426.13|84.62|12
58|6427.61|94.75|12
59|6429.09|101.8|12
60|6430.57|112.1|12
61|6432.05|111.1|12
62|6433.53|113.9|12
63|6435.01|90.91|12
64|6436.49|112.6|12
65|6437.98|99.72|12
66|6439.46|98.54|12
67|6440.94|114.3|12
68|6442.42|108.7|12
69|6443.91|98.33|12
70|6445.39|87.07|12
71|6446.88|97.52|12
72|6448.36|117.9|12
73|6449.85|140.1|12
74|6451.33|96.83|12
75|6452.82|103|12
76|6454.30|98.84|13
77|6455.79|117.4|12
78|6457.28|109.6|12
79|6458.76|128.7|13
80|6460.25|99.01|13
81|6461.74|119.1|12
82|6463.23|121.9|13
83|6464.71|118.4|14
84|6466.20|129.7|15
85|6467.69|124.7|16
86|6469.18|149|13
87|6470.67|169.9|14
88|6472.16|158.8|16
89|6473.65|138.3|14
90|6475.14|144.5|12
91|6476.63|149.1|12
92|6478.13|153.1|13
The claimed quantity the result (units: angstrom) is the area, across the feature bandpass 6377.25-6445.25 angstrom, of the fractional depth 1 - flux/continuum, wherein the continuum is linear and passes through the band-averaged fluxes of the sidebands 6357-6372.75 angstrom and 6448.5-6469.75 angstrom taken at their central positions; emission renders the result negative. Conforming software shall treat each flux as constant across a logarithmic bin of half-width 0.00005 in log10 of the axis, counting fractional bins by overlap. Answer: 9.0 angstrom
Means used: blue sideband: 88.7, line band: 89.5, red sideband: 118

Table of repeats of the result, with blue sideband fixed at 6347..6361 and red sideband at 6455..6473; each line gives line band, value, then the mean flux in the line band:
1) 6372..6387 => 1.56 angstrom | 81.2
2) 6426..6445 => 2.04 angstrom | 104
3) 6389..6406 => 2.59 angstrom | 83.5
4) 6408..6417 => 1.82 angstrom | 84.3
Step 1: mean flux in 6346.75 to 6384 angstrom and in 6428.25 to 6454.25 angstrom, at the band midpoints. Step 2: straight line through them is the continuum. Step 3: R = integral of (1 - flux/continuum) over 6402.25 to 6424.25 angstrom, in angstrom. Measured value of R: 3.5 angstrom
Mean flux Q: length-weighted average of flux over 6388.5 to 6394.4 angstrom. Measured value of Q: 87.4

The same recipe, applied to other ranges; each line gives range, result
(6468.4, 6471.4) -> 159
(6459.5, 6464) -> 113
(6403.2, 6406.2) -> 73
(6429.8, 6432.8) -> 112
